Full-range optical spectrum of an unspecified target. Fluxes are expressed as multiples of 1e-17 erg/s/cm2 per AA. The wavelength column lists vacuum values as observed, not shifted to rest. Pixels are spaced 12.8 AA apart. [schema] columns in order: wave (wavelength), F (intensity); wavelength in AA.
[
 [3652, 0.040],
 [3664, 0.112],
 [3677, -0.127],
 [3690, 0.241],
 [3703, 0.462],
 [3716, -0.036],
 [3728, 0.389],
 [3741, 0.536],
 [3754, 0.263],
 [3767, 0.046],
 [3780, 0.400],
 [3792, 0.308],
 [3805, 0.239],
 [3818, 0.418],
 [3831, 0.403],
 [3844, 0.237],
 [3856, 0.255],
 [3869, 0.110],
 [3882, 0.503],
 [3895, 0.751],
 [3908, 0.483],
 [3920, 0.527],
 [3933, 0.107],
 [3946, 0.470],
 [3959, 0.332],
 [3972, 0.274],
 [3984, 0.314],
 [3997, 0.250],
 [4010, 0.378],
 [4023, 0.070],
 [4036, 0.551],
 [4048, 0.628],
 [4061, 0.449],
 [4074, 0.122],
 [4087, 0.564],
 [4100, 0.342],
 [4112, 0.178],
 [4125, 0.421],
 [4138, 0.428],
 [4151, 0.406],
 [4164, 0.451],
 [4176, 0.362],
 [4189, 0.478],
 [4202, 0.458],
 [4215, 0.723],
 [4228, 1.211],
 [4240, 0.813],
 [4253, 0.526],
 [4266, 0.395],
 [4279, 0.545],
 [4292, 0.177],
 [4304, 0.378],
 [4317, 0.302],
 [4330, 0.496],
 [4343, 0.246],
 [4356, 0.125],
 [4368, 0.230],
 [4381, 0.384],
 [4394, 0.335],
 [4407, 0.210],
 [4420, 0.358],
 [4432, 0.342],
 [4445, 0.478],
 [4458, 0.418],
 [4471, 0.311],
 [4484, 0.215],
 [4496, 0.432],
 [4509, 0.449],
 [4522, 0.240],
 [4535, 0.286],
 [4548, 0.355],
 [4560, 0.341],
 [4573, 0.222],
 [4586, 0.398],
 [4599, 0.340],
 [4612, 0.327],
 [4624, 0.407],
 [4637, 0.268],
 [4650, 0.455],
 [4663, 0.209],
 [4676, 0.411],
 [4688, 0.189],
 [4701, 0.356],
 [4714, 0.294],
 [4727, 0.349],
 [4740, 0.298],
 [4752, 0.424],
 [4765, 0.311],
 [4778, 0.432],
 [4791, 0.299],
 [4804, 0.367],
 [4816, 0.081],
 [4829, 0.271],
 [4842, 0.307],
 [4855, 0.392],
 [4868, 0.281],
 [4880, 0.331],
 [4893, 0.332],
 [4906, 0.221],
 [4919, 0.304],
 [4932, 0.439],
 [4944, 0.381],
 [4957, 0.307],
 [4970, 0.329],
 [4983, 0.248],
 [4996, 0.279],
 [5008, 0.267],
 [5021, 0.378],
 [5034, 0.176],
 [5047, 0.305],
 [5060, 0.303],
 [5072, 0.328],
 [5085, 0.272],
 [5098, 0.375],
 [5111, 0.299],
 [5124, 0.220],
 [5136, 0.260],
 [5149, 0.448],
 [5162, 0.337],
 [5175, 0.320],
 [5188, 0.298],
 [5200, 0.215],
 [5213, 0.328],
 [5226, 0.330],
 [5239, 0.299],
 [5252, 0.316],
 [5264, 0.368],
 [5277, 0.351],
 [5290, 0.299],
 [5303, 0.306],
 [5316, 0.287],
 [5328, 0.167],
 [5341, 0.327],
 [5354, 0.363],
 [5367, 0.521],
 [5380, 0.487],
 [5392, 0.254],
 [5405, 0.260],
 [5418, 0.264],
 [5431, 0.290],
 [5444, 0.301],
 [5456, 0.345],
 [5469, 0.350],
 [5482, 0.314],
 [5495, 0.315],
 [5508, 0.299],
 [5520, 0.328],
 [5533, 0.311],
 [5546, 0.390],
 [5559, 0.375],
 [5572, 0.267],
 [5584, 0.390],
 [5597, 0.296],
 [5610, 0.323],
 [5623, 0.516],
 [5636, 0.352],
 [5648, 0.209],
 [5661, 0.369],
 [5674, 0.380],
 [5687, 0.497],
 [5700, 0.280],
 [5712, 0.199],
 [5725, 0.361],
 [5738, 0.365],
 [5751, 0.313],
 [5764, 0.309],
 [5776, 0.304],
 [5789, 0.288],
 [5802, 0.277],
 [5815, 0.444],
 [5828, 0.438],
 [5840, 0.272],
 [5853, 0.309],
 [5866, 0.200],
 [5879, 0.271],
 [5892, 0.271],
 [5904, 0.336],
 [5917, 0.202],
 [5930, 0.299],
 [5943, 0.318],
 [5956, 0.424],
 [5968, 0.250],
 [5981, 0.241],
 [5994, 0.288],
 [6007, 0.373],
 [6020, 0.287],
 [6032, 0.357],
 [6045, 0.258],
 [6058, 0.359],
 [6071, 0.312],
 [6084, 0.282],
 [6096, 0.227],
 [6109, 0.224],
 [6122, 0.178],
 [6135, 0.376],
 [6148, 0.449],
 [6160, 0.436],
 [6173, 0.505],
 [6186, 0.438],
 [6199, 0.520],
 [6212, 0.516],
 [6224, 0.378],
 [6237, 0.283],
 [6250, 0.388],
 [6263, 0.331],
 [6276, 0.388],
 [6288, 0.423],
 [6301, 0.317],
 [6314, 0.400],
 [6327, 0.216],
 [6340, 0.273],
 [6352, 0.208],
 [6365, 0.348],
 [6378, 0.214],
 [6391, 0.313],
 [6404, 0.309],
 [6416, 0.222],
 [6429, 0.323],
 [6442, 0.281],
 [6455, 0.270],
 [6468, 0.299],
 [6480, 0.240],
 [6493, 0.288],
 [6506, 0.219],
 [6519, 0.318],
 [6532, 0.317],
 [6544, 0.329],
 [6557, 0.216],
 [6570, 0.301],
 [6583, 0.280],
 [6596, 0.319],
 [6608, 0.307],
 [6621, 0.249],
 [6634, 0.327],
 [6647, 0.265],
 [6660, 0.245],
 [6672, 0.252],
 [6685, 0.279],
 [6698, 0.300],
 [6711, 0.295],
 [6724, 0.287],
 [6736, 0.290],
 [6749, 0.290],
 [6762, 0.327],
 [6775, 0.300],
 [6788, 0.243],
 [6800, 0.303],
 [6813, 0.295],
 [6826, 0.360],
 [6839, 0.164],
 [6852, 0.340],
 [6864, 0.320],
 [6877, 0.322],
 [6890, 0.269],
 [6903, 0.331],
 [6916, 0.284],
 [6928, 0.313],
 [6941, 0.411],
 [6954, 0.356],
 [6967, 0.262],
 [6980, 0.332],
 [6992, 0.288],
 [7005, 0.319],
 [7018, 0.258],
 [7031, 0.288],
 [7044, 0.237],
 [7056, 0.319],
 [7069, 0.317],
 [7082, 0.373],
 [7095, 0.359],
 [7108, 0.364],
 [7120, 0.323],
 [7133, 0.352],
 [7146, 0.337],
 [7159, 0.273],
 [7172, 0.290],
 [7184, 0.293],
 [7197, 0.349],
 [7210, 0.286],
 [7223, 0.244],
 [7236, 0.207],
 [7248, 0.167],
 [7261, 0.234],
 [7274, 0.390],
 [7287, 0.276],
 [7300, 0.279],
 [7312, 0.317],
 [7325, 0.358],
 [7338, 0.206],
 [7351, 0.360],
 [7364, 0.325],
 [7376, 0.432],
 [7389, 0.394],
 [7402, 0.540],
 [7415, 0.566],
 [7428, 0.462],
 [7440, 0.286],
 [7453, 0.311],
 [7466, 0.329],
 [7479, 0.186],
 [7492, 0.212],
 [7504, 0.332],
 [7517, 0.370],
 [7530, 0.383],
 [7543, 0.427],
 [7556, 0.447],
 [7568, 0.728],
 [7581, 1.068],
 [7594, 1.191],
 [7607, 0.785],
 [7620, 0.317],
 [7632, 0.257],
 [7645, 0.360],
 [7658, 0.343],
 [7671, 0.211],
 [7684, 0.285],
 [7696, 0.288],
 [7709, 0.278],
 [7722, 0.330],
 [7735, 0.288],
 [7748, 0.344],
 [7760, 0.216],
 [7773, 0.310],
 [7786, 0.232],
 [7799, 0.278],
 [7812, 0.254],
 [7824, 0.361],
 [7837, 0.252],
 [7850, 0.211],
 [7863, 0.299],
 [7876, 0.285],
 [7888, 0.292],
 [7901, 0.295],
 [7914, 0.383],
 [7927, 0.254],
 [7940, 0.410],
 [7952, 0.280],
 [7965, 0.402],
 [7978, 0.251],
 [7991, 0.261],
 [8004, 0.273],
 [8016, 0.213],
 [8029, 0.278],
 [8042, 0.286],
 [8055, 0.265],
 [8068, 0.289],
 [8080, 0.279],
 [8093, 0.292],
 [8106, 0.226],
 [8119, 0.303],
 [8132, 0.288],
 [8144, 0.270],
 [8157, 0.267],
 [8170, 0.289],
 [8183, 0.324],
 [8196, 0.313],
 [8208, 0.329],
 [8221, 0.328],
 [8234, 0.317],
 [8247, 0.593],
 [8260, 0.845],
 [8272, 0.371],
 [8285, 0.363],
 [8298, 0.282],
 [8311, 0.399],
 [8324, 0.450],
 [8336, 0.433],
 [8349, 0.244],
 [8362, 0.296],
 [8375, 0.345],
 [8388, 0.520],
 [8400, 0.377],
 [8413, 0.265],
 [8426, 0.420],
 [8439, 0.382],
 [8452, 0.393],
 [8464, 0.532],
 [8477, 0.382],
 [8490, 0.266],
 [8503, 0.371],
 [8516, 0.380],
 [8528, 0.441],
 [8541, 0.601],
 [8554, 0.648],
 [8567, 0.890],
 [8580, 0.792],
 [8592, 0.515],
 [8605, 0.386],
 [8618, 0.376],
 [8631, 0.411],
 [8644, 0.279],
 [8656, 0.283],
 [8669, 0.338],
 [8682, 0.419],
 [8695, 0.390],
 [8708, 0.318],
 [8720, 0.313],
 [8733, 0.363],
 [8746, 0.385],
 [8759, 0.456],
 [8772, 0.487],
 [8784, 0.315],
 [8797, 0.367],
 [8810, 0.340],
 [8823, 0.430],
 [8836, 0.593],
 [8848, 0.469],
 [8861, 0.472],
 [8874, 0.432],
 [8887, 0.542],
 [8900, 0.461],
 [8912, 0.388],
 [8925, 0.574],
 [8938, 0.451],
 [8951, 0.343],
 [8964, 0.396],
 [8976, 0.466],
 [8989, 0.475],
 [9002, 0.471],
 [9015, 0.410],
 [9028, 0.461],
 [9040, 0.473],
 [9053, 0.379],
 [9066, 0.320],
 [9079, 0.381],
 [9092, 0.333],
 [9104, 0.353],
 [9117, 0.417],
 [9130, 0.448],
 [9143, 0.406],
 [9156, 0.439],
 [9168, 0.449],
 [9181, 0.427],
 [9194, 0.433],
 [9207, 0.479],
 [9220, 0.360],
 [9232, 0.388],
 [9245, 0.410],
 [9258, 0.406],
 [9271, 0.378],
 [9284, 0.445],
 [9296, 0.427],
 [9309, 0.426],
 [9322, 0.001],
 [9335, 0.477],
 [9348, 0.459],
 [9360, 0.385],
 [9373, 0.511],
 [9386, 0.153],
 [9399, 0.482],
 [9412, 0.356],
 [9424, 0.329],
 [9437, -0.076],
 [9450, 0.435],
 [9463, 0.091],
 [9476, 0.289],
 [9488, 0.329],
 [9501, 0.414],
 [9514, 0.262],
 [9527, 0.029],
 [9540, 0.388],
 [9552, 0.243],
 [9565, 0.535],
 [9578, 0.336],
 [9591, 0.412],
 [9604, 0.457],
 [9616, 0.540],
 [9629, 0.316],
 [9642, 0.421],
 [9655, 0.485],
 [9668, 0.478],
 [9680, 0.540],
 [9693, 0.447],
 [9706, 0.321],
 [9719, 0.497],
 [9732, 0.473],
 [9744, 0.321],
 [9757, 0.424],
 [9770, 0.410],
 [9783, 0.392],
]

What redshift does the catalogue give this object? 1.214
